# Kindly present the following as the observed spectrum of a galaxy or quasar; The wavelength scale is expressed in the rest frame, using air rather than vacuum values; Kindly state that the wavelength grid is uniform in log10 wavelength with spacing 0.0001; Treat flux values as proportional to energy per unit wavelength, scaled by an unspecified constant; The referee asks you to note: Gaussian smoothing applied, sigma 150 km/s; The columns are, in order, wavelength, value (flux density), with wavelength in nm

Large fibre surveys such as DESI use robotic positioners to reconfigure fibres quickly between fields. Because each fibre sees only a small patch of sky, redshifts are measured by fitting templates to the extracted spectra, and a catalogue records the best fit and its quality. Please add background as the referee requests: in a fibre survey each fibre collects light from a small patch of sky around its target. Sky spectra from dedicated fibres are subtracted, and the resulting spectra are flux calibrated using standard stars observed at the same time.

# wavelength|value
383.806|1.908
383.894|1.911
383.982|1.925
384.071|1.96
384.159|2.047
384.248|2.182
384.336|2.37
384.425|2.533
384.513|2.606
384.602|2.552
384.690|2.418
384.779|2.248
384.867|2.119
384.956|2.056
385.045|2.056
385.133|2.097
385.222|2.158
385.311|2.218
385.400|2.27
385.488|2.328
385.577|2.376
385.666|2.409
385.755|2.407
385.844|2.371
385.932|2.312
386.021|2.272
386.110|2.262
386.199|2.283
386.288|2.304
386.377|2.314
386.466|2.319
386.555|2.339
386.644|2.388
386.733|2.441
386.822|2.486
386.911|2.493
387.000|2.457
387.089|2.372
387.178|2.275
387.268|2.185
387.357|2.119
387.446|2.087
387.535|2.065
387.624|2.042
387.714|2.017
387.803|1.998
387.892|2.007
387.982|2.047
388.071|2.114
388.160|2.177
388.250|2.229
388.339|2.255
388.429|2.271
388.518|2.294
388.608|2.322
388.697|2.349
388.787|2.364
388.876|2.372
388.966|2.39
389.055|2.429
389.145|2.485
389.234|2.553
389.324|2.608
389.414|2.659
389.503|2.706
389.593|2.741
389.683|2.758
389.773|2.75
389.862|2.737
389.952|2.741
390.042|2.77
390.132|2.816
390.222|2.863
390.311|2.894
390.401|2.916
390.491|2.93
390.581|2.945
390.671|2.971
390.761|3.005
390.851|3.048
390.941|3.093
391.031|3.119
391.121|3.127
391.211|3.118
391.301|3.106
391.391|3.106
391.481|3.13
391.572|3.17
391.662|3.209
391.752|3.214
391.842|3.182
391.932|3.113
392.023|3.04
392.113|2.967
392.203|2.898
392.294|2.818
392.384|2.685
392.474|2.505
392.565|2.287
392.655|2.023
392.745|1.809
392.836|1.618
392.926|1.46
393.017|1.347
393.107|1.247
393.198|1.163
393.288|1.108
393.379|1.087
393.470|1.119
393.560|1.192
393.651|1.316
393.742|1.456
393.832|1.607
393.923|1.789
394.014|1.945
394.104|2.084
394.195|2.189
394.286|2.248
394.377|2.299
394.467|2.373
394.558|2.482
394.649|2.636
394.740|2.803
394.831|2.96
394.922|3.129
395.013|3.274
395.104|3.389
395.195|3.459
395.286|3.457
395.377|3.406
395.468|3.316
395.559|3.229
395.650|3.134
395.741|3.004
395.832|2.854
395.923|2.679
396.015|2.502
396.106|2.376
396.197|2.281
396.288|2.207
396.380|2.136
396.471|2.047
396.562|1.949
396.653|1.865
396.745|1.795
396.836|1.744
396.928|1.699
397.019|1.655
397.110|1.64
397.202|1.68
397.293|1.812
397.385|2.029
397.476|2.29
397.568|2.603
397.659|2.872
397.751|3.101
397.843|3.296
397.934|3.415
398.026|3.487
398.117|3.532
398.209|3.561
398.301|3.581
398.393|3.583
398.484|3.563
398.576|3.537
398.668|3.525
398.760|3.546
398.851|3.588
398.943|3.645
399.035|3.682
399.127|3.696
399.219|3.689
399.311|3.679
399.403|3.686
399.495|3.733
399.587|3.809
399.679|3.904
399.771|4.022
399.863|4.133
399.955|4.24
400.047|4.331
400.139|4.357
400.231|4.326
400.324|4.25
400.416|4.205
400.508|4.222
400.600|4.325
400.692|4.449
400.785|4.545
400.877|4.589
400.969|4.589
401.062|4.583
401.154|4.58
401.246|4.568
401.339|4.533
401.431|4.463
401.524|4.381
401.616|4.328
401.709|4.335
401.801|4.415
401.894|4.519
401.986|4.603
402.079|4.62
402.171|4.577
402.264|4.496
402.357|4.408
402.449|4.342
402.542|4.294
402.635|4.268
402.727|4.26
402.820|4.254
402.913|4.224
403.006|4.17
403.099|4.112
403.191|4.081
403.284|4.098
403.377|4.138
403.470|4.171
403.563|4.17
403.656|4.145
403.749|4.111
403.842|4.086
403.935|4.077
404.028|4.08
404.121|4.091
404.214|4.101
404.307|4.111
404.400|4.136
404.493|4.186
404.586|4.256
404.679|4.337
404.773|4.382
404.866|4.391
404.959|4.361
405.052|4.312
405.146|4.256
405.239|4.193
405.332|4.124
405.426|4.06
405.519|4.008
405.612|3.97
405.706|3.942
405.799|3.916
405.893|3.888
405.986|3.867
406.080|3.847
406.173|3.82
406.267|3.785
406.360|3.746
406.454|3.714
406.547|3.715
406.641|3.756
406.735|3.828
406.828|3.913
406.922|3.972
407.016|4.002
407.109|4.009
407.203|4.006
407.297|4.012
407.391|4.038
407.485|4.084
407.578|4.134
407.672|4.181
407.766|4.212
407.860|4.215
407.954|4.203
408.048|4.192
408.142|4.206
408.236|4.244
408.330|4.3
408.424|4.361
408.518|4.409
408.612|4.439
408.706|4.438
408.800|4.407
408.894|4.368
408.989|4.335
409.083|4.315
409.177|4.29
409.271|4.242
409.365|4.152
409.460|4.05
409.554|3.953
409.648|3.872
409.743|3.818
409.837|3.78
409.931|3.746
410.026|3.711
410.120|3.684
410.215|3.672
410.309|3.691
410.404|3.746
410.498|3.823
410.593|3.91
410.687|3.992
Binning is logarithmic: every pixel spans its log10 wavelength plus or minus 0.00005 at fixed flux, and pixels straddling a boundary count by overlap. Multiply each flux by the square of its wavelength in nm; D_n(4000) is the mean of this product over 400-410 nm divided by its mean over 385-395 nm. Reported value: 1.9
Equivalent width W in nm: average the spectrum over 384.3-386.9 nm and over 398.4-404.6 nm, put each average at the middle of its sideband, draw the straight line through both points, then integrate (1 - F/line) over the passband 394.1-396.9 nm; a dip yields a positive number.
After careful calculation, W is 0.68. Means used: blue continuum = 2.32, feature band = 2.62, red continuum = 4.16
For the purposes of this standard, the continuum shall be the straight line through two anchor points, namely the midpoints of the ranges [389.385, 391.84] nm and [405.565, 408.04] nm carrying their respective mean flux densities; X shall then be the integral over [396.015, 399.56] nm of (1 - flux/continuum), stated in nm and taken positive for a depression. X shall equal 0.60 nm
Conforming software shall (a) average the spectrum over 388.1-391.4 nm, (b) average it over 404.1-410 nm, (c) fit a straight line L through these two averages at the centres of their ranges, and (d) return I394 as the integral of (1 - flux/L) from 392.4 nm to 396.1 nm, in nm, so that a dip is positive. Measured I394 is 0.960 nm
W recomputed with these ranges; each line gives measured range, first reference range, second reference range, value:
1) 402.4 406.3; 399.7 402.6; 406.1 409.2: 0.117 nm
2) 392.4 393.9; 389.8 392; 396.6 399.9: 0.734 nm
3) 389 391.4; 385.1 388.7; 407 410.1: -0.283 nm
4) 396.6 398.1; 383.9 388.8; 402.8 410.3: 0.426 nm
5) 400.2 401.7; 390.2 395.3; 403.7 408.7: -0.418 nm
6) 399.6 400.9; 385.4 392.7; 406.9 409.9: -0.286 nm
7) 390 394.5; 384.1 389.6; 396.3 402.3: 0.652 nm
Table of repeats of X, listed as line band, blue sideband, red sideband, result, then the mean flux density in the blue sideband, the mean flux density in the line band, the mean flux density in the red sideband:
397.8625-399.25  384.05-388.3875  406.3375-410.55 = -0.14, 2.26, 3.57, 4.05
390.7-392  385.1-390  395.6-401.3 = -0.22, 2.34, 3.12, 3.3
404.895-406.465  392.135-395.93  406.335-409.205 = -0.06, 2.31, 4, 4.13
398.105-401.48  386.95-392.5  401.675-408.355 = -0.37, 2.64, 4.03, 4.14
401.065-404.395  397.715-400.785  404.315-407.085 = -0.31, 3.82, 4.29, 4.03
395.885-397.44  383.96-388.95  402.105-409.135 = 0.60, 2.26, 2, 4.14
